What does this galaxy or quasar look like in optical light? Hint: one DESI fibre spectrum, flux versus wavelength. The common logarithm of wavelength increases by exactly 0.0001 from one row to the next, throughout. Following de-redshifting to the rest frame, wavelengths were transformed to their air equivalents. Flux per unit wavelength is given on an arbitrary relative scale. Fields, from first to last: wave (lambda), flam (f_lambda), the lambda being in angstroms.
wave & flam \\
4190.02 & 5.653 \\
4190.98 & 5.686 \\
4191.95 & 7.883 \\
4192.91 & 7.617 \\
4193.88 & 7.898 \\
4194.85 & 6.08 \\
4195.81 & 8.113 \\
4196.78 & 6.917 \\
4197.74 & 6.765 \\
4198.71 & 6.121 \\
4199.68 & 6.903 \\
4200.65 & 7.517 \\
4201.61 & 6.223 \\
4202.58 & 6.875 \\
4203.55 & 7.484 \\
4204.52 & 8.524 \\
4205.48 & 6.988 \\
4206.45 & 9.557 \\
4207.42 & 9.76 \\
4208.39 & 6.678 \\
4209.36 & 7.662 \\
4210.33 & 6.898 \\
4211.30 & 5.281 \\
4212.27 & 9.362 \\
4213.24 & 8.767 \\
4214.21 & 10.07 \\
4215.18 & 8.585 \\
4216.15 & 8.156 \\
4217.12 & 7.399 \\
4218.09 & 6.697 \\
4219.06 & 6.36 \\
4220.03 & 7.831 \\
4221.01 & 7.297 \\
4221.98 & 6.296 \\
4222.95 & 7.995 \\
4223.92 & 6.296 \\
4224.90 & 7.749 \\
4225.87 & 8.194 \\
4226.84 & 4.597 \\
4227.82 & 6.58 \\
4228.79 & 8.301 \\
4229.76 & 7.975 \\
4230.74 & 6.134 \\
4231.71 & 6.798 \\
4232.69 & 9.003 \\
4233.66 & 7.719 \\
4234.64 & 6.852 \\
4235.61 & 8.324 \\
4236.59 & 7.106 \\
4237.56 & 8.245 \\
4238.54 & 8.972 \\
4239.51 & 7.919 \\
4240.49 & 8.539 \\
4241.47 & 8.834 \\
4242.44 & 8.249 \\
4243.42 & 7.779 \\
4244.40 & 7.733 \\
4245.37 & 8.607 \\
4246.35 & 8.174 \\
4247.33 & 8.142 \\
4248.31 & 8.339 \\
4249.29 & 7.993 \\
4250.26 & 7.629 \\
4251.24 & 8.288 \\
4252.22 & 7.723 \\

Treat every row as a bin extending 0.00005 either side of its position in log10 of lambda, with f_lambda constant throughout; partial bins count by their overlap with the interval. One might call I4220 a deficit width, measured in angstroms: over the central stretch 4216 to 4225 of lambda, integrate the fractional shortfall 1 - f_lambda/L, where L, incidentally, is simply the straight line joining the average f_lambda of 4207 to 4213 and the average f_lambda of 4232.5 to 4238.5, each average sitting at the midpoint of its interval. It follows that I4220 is 0.7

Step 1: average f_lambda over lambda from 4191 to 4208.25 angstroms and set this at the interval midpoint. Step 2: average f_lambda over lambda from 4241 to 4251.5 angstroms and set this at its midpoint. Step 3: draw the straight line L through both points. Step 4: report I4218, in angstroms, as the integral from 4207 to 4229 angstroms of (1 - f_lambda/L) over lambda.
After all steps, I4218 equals 0.6 angstroms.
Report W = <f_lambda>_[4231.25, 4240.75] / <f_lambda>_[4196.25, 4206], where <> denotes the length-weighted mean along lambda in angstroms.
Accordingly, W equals 1.1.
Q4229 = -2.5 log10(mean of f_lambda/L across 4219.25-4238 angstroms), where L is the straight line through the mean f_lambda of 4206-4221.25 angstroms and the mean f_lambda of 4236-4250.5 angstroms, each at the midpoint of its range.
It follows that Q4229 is 0.10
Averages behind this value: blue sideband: 7.9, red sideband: 8.16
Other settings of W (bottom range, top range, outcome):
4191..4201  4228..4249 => 1.12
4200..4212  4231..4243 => 1.07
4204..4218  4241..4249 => 1.02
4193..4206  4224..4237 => 1.02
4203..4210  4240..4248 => 1.02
